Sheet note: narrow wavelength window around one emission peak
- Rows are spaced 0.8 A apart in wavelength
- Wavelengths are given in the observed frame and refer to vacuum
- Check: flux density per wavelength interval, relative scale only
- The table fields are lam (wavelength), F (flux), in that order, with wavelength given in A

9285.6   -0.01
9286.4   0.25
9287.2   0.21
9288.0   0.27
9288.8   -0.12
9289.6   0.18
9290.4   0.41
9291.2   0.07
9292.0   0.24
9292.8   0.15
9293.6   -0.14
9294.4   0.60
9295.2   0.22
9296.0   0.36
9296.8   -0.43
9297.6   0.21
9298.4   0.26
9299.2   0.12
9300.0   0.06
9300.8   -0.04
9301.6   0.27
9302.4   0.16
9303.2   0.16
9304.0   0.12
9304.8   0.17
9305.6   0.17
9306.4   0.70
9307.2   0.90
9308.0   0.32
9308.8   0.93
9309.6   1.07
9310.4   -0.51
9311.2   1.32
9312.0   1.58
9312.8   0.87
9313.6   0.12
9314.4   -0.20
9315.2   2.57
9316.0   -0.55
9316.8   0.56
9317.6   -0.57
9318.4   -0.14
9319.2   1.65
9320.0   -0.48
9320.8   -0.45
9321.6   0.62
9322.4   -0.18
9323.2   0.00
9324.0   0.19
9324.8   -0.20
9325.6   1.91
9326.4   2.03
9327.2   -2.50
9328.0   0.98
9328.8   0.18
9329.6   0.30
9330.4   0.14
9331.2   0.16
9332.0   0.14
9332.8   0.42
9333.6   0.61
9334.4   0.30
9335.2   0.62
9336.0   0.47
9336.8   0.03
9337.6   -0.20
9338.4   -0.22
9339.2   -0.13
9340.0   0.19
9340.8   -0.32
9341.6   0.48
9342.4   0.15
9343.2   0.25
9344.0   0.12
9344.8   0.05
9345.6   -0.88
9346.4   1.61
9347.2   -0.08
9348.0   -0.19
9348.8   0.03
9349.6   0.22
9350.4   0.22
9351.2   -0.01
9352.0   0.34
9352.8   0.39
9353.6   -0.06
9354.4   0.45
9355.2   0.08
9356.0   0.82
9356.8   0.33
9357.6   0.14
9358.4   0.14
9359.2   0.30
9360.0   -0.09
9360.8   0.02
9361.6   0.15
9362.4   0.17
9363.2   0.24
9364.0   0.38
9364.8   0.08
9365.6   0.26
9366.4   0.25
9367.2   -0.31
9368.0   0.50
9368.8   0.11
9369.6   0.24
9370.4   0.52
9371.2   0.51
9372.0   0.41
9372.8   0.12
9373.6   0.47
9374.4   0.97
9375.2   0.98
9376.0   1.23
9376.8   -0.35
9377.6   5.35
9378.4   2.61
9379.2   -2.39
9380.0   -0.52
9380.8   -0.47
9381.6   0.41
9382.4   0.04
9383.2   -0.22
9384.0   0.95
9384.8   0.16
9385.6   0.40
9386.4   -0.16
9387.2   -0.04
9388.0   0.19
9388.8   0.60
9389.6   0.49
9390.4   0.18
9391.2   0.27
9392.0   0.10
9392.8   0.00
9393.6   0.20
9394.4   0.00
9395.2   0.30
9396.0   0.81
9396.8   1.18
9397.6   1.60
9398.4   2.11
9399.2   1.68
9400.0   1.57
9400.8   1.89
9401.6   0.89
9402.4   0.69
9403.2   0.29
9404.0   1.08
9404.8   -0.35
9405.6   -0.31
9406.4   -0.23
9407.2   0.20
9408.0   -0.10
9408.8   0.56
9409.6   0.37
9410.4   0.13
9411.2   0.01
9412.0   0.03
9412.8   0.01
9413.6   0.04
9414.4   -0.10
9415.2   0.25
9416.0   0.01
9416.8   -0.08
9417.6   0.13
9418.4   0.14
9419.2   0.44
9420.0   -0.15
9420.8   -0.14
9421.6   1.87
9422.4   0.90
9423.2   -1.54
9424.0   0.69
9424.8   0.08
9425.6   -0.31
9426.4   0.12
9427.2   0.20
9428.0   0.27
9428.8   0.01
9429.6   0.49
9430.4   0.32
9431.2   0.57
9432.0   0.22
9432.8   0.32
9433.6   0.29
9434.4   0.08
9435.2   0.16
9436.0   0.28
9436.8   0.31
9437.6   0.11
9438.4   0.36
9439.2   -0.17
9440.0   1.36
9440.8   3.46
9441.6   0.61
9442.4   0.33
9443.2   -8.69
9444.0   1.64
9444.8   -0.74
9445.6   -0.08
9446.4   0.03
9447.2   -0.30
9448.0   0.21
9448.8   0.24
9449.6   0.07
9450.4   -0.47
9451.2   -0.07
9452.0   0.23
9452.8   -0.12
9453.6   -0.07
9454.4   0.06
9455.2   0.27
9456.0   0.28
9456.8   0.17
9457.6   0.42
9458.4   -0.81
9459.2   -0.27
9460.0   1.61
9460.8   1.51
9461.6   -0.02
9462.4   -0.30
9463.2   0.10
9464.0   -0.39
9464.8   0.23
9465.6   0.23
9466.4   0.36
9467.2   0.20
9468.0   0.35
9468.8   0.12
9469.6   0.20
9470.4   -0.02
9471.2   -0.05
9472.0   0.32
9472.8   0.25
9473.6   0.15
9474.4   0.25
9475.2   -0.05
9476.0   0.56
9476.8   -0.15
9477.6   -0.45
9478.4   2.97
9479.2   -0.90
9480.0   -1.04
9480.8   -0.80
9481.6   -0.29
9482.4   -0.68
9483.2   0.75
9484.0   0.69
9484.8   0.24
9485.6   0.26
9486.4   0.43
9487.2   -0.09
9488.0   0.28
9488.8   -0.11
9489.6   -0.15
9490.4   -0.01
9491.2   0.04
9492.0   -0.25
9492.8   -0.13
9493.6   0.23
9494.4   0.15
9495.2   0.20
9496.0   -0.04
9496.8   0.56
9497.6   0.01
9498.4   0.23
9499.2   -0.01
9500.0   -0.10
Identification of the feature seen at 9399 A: [O III]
